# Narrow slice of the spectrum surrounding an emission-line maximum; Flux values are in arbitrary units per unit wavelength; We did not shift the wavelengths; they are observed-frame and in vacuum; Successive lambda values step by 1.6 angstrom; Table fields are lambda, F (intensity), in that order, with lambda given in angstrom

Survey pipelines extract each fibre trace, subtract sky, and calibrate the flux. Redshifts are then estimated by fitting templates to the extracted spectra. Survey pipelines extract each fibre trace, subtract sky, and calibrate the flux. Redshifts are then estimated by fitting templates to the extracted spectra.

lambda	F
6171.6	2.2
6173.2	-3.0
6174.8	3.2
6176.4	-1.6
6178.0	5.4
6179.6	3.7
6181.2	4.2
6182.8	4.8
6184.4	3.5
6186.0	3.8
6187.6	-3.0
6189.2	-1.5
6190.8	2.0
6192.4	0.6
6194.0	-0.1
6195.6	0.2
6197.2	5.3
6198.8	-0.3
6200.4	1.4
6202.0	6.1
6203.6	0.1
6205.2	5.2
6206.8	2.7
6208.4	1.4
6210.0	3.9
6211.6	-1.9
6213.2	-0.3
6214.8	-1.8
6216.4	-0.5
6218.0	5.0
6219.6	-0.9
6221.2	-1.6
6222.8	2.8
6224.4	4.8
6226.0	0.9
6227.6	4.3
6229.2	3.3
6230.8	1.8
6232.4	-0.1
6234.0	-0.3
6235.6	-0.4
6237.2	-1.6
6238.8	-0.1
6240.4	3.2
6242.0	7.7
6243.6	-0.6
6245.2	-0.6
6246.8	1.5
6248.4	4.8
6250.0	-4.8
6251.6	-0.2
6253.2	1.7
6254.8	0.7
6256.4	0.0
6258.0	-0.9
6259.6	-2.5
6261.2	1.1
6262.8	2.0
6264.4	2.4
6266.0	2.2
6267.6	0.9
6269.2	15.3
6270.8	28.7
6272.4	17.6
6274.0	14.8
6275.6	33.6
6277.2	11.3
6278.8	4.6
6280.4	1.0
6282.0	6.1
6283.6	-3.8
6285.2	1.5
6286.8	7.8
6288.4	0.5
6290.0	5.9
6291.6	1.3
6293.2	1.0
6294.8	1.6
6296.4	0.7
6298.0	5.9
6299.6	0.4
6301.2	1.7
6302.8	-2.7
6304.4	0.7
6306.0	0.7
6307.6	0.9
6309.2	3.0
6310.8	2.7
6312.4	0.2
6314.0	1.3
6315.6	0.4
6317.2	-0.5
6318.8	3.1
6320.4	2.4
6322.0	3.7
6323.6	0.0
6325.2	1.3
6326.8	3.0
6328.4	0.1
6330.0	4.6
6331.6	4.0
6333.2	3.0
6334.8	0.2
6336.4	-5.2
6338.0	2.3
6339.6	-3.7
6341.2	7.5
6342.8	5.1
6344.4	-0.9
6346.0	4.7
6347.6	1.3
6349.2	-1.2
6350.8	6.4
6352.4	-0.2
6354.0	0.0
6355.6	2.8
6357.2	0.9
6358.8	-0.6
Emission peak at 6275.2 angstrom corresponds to [O II]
